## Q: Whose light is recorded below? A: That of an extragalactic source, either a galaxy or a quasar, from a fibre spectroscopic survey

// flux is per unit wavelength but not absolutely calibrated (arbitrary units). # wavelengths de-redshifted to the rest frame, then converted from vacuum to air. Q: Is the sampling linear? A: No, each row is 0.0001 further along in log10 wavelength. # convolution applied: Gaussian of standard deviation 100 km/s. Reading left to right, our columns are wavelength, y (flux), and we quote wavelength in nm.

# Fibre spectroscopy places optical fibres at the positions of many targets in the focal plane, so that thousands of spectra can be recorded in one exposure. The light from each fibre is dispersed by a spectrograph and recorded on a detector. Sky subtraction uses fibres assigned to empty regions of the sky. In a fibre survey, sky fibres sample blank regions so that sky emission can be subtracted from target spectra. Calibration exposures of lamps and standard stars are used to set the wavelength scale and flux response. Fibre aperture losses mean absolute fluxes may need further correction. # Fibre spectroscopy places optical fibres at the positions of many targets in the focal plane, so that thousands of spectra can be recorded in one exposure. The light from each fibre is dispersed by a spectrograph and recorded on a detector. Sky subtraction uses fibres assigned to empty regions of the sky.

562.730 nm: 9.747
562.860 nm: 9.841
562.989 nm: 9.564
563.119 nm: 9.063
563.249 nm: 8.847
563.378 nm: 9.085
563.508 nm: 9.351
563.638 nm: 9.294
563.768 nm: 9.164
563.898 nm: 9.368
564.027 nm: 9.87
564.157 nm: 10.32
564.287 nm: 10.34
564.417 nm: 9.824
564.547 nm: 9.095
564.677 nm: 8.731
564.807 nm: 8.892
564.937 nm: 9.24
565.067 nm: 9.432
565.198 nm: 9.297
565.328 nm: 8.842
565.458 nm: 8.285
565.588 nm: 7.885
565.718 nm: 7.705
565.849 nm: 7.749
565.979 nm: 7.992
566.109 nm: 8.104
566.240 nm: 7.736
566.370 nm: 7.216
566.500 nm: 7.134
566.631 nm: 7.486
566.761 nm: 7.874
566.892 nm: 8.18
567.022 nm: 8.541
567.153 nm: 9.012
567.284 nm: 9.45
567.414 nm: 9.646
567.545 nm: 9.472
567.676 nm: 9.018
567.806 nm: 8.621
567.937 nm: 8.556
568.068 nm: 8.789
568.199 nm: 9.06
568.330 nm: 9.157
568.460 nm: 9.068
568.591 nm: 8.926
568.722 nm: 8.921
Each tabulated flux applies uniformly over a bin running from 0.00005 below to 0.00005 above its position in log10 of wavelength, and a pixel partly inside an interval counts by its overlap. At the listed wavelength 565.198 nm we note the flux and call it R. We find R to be 9.297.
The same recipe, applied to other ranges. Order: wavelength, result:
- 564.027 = 9.87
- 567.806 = 8.621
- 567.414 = 9.646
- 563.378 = 9.085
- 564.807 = 8.892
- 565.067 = 9.432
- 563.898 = 9.368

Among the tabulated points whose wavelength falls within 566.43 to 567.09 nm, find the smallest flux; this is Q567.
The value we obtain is 7.134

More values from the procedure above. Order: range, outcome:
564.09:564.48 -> 9.824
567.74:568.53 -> 8.556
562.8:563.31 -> 8.847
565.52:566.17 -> 7.705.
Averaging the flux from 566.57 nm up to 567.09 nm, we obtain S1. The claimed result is 8.03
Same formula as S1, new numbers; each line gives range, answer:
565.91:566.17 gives 8.06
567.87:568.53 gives 8.93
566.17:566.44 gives 7.48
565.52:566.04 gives 7.83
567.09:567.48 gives 9.37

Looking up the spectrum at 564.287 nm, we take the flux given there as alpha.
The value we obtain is 10.34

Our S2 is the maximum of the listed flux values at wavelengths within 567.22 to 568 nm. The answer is 9.646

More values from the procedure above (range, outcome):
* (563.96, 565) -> 10.34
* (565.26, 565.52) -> 8.842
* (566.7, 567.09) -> 8.541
